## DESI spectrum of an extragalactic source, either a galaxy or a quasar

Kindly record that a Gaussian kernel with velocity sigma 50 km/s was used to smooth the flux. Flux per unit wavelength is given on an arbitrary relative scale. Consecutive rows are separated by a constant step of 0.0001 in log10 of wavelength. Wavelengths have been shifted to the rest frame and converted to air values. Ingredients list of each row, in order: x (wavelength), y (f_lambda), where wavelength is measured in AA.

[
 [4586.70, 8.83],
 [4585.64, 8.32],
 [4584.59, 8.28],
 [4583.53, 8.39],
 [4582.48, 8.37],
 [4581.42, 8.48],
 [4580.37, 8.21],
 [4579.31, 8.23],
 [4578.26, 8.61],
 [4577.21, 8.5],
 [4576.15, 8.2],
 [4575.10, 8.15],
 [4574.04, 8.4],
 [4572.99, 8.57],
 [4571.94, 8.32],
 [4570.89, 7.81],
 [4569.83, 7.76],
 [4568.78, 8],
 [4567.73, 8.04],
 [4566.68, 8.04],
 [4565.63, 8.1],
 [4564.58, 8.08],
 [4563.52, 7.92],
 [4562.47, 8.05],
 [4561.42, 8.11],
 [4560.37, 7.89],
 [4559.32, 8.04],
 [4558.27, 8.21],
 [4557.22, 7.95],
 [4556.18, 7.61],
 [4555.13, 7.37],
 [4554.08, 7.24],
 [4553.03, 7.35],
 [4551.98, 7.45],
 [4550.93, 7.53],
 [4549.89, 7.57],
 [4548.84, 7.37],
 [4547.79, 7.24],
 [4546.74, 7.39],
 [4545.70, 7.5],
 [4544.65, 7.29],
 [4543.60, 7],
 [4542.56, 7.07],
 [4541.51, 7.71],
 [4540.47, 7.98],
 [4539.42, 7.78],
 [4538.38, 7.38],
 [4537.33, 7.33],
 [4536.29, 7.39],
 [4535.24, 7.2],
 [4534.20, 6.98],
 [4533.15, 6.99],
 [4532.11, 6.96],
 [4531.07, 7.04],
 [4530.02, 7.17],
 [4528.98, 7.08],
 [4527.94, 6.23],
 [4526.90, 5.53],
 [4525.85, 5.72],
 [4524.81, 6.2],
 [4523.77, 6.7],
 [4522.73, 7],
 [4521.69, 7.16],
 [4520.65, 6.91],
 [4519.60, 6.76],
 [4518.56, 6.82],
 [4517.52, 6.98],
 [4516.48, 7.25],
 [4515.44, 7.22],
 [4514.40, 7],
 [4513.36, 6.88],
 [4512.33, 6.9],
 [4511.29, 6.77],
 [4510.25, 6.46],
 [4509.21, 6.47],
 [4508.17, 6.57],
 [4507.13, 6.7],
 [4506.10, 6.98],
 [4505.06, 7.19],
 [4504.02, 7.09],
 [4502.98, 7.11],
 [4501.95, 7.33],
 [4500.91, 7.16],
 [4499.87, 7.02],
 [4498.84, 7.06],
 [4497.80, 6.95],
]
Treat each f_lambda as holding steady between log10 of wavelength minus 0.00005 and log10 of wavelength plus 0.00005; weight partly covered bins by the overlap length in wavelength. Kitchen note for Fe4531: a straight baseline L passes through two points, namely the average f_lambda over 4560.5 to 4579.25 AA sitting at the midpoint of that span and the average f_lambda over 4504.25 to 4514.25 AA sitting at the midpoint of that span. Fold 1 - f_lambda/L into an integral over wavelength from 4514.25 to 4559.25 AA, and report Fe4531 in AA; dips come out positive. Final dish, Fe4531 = 1.5 AA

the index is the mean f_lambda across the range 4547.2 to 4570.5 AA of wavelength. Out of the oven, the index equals 7.77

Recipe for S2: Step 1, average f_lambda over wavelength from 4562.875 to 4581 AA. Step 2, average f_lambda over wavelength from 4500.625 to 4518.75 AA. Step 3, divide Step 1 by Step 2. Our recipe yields 1.2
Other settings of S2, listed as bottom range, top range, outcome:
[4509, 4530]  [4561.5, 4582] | 1.22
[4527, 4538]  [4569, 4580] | 1.18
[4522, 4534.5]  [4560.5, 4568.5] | 1.21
